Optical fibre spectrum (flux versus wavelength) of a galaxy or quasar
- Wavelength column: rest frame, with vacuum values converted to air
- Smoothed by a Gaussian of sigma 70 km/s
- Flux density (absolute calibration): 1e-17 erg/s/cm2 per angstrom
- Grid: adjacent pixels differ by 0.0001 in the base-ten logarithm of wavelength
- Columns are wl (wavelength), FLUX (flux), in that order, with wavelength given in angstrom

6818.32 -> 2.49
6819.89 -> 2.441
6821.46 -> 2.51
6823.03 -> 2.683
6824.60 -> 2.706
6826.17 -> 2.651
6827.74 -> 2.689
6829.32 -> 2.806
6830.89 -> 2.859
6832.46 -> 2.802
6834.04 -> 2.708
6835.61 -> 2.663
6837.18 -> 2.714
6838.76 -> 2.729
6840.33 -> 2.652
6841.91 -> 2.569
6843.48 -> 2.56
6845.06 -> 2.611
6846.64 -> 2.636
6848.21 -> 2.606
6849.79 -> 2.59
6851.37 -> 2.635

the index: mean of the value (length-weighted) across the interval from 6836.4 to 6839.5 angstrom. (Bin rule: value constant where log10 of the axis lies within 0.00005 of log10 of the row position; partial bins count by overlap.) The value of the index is 2.72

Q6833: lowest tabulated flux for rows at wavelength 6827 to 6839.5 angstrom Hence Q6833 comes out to 2.663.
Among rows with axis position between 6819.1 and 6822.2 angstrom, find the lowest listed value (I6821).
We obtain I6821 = 2.441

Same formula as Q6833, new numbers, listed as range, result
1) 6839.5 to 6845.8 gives 2.56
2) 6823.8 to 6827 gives 2.651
